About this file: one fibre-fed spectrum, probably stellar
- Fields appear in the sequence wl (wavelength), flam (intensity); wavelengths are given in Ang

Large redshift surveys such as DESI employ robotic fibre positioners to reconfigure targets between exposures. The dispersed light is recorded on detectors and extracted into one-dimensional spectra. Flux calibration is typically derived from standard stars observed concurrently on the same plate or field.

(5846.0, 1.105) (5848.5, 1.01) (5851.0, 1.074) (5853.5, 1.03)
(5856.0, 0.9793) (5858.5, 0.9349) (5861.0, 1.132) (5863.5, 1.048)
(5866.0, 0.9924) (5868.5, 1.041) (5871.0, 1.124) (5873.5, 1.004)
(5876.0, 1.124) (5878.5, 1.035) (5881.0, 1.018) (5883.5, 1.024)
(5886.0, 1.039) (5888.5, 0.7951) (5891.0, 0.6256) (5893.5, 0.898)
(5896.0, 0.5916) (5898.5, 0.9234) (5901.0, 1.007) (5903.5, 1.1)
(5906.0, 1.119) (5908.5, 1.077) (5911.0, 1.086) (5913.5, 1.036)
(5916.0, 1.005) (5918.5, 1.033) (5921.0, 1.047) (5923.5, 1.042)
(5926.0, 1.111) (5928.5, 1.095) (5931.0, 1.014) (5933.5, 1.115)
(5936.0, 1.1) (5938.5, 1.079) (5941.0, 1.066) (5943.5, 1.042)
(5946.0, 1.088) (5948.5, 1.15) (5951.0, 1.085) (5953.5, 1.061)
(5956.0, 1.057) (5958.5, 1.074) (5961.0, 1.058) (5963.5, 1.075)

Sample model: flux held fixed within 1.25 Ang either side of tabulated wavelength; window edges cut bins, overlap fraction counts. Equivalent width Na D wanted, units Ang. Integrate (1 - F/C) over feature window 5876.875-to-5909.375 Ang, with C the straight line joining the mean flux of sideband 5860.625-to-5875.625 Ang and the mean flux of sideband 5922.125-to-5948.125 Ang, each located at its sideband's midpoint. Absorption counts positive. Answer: 3.7 Ang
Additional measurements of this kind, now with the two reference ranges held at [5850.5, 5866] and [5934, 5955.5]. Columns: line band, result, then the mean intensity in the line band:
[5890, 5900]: 2.7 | 0.769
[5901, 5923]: 0.1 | 1.06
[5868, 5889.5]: 0.3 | 1.02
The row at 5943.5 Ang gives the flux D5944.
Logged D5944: 1.042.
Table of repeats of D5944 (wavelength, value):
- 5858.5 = 0.9349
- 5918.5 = 1.033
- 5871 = 1.124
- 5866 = 0.9924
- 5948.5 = 1.15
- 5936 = 1.1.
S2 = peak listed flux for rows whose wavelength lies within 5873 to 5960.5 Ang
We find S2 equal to 1.15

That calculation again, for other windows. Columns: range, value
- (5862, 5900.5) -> 1.124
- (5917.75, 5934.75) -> 1.115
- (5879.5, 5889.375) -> 1.039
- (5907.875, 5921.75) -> 1.086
